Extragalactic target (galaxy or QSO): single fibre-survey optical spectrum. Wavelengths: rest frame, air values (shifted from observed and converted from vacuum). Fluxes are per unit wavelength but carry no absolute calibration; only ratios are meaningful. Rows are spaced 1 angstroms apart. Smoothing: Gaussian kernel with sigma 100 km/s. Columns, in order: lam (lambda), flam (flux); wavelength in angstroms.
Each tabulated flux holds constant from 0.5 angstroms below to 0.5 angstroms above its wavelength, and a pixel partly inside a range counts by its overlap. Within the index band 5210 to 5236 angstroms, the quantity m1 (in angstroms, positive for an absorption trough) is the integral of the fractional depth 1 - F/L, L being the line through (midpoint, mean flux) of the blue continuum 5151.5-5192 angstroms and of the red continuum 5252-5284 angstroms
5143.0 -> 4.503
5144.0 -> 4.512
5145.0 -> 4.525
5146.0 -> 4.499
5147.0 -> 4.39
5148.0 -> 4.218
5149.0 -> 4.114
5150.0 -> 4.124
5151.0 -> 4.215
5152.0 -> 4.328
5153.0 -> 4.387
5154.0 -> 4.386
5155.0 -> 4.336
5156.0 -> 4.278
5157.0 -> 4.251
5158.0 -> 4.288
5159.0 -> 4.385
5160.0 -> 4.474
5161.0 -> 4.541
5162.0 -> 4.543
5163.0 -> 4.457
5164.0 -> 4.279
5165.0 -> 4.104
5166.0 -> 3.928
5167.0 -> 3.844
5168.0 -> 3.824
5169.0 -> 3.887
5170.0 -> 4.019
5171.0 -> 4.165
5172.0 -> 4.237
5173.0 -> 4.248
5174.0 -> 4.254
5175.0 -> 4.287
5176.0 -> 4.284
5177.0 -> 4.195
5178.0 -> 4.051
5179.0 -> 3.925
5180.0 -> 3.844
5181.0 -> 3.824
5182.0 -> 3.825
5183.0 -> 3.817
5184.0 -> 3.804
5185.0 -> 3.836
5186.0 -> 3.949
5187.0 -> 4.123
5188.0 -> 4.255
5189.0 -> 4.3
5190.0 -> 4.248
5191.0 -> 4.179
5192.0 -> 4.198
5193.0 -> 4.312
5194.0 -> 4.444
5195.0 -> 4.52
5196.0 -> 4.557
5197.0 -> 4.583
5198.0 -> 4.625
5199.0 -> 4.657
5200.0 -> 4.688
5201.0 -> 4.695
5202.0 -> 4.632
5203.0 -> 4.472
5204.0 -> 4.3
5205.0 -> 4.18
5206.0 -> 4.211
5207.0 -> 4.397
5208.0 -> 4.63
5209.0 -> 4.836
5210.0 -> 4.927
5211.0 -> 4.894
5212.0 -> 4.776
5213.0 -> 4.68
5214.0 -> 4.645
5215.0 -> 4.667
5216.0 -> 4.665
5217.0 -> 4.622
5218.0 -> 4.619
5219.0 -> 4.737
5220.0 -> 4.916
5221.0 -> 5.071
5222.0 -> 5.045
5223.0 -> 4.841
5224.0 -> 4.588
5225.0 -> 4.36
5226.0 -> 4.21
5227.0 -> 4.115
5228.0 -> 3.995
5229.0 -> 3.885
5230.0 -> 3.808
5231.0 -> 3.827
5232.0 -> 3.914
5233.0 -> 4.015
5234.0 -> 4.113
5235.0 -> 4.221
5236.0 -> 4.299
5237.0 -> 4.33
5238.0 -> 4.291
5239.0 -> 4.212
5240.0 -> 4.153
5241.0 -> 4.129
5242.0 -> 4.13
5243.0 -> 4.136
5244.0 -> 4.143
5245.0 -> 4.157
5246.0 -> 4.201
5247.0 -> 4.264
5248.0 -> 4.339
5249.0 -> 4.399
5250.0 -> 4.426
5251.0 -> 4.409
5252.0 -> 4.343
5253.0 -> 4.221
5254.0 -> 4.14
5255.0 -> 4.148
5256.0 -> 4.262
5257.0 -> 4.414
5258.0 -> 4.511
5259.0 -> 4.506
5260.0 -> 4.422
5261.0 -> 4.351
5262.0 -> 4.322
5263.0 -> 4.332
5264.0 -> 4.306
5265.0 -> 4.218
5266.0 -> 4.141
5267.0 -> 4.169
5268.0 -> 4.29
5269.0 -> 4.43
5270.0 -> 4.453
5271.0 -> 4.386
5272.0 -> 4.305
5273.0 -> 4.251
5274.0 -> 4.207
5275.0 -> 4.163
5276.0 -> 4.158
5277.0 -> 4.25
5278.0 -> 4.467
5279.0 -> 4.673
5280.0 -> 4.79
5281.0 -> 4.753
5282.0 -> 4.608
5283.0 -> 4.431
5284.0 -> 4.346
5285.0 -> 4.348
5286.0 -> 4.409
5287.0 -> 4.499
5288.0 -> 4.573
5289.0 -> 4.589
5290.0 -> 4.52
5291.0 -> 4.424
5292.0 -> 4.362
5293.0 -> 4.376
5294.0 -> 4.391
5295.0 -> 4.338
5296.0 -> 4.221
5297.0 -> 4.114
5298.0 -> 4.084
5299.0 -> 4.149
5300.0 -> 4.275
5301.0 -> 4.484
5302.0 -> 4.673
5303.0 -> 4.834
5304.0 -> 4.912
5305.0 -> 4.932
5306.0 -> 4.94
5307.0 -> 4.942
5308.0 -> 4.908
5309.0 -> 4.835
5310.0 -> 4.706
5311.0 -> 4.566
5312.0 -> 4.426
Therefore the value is -1.2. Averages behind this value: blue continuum 4.16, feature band 4.46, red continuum 4.36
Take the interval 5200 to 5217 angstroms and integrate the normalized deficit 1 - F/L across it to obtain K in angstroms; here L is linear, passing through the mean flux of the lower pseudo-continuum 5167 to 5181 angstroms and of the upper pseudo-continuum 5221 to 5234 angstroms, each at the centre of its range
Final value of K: -1.7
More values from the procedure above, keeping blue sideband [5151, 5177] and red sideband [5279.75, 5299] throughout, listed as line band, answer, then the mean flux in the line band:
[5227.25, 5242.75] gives 0.9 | 4.09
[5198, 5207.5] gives -0.4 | 4.48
